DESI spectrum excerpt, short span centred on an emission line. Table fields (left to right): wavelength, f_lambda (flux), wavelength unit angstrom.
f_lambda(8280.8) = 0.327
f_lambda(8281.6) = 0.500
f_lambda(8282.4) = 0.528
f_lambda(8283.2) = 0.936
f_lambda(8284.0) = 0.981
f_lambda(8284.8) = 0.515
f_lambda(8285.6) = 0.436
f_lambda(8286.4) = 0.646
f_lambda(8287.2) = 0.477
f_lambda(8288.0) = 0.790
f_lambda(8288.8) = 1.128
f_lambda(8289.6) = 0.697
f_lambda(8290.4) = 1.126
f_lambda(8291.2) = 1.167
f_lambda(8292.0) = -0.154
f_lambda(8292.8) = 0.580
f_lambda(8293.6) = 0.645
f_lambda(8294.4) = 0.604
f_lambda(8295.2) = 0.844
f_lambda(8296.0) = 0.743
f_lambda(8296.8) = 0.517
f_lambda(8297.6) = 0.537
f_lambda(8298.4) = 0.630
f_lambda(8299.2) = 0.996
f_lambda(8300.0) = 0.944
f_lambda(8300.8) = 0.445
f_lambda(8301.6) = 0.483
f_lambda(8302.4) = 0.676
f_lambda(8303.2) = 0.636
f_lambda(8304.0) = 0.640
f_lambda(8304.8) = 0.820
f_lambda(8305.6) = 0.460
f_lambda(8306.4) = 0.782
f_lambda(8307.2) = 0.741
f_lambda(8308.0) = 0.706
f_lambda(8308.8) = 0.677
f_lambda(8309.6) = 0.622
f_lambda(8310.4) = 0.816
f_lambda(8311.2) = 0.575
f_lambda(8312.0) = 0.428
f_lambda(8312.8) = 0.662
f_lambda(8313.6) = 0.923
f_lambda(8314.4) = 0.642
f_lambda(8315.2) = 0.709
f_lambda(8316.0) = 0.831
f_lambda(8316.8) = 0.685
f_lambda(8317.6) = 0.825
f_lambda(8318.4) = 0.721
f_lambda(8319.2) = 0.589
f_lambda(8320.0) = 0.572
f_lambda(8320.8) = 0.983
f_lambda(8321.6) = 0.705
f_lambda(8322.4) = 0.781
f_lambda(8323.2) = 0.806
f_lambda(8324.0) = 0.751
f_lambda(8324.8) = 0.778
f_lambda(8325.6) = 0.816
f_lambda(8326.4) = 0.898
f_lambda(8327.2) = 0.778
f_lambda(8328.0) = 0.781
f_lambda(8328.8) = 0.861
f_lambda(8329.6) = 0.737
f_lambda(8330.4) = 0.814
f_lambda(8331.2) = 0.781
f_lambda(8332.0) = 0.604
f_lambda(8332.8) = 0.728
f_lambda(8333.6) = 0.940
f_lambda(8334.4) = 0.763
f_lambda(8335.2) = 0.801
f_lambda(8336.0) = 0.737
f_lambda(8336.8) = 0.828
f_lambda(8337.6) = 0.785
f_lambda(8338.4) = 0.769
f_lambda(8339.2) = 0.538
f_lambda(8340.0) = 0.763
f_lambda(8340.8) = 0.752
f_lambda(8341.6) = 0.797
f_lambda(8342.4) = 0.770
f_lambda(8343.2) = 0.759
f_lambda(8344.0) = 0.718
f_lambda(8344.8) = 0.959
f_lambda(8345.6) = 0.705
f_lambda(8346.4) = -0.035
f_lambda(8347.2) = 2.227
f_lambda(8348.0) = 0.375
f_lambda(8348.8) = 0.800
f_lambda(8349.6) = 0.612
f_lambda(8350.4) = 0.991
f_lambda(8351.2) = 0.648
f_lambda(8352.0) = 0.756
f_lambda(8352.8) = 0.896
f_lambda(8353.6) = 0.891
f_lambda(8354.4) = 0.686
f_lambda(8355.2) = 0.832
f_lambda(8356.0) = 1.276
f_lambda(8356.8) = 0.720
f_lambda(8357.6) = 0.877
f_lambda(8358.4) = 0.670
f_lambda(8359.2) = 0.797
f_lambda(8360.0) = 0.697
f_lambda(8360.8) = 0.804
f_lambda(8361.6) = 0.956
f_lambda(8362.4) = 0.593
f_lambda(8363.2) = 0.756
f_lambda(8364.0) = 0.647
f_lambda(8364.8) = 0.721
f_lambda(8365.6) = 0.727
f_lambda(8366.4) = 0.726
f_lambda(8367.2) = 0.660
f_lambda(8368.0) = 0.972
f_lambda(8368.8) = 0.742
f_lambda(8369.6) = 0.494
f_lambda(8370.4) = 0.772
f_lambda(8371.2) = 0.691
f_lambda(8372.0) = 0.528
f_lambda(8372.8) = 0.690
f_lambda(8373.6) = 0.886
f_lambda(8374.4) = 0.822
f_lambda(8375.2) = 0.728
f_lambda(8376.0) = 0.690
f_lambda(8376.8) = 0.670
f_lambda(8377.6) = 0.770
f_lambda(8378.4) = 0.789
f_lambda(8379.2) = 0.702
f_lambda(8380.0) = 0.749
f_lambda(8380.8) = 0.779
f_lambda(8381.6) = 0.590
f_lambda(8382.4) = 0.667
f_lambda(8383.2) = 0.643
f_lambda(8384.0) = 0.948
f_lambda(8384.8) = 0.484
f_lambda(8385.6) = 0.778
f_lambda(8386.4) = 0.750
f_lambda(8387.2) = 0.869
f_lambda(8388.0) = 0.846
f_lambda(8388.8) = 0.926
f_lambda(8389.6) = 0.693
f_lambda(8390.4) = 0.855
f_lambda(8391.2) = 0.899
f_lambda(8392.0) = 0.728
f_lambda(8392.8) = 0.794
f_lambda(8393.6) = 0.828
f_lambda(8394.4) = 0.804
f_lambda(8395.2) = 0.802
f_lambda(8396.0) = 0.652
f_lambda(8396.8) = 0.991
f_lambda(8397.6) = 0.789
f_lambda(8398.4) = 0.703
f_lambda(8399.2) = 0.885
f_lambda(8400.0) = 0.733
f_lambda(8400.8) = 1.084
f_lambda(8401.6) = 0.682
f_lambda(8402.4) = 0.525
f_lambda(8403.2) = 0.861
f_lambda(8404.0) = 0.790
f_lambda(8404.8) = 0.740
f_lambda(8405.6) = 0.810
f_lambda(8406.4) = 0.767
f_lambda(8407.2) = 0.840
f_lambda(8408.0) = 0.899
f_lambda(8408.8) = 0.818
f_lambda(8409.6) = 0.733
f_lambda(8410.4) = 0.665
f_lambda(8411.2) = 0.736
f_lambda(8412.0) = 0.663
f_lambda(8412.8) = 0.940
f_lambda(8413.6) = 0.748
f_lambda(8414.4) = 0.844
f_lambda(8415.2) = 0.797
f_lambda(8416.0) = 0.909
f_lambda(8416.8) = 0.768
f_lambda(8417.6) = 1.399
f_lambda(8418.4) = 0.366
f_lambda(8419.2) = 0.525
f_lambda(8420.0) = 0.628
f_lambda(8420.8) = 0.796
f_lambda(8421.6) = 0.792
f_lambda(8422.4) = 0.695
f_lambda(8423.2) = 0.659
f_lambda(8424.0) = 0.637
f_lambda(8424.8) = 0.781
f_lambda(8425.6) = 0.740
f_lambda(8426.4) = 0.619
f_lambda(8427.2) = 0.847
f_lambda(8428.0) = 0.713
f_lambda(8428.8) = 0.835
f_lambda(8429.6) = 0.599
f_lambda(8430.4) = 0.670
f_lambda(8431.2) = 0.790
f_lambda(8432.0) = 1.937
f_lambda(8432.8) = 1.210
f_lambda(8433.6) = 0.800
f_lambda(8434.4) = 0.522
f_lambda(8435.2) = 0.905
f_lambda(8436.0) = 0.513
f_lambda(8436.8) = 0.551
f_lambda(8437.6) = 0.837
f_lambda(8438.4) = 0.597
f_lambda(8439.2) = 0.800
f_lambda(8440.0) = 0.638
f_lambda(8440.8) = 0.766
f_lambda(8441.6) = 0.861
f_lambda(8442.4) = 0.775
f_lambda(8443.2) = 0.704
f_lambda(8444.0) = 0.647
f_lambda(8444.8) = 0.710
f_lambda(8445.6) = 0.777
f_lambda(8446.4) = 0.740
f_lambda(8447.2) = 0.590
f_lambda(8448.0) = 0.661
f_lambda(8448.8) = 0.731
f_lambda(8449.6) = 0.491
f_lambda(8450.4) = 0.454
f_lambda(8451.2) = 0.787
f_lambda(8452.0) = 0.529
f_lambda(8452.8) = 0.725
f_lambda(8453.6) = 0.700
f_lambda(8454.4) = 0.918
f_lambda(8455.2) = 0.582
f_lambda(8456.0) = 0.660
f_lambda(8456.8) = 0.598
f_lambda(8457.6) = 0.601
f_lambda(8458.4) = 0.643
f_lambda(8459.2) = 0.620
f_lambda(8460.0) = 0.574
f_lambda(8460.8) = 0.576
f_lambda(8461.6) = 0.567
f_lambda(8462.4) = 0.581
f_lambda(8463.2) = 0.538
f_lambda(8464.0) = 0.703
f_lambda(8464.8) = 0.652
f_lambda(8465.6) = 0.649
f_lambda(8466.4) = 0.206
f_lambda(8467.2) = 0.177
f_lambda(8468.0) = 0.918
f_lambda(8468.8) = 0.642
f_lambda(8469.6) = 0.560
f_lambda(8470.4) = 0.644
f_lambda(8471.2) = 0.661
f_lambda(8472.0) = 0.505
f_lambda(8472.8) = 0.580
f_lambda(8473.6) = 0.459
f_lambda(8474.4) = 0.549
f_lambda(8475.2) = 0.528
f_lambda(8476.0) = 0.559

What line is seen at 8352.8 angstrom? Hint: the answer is C III]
